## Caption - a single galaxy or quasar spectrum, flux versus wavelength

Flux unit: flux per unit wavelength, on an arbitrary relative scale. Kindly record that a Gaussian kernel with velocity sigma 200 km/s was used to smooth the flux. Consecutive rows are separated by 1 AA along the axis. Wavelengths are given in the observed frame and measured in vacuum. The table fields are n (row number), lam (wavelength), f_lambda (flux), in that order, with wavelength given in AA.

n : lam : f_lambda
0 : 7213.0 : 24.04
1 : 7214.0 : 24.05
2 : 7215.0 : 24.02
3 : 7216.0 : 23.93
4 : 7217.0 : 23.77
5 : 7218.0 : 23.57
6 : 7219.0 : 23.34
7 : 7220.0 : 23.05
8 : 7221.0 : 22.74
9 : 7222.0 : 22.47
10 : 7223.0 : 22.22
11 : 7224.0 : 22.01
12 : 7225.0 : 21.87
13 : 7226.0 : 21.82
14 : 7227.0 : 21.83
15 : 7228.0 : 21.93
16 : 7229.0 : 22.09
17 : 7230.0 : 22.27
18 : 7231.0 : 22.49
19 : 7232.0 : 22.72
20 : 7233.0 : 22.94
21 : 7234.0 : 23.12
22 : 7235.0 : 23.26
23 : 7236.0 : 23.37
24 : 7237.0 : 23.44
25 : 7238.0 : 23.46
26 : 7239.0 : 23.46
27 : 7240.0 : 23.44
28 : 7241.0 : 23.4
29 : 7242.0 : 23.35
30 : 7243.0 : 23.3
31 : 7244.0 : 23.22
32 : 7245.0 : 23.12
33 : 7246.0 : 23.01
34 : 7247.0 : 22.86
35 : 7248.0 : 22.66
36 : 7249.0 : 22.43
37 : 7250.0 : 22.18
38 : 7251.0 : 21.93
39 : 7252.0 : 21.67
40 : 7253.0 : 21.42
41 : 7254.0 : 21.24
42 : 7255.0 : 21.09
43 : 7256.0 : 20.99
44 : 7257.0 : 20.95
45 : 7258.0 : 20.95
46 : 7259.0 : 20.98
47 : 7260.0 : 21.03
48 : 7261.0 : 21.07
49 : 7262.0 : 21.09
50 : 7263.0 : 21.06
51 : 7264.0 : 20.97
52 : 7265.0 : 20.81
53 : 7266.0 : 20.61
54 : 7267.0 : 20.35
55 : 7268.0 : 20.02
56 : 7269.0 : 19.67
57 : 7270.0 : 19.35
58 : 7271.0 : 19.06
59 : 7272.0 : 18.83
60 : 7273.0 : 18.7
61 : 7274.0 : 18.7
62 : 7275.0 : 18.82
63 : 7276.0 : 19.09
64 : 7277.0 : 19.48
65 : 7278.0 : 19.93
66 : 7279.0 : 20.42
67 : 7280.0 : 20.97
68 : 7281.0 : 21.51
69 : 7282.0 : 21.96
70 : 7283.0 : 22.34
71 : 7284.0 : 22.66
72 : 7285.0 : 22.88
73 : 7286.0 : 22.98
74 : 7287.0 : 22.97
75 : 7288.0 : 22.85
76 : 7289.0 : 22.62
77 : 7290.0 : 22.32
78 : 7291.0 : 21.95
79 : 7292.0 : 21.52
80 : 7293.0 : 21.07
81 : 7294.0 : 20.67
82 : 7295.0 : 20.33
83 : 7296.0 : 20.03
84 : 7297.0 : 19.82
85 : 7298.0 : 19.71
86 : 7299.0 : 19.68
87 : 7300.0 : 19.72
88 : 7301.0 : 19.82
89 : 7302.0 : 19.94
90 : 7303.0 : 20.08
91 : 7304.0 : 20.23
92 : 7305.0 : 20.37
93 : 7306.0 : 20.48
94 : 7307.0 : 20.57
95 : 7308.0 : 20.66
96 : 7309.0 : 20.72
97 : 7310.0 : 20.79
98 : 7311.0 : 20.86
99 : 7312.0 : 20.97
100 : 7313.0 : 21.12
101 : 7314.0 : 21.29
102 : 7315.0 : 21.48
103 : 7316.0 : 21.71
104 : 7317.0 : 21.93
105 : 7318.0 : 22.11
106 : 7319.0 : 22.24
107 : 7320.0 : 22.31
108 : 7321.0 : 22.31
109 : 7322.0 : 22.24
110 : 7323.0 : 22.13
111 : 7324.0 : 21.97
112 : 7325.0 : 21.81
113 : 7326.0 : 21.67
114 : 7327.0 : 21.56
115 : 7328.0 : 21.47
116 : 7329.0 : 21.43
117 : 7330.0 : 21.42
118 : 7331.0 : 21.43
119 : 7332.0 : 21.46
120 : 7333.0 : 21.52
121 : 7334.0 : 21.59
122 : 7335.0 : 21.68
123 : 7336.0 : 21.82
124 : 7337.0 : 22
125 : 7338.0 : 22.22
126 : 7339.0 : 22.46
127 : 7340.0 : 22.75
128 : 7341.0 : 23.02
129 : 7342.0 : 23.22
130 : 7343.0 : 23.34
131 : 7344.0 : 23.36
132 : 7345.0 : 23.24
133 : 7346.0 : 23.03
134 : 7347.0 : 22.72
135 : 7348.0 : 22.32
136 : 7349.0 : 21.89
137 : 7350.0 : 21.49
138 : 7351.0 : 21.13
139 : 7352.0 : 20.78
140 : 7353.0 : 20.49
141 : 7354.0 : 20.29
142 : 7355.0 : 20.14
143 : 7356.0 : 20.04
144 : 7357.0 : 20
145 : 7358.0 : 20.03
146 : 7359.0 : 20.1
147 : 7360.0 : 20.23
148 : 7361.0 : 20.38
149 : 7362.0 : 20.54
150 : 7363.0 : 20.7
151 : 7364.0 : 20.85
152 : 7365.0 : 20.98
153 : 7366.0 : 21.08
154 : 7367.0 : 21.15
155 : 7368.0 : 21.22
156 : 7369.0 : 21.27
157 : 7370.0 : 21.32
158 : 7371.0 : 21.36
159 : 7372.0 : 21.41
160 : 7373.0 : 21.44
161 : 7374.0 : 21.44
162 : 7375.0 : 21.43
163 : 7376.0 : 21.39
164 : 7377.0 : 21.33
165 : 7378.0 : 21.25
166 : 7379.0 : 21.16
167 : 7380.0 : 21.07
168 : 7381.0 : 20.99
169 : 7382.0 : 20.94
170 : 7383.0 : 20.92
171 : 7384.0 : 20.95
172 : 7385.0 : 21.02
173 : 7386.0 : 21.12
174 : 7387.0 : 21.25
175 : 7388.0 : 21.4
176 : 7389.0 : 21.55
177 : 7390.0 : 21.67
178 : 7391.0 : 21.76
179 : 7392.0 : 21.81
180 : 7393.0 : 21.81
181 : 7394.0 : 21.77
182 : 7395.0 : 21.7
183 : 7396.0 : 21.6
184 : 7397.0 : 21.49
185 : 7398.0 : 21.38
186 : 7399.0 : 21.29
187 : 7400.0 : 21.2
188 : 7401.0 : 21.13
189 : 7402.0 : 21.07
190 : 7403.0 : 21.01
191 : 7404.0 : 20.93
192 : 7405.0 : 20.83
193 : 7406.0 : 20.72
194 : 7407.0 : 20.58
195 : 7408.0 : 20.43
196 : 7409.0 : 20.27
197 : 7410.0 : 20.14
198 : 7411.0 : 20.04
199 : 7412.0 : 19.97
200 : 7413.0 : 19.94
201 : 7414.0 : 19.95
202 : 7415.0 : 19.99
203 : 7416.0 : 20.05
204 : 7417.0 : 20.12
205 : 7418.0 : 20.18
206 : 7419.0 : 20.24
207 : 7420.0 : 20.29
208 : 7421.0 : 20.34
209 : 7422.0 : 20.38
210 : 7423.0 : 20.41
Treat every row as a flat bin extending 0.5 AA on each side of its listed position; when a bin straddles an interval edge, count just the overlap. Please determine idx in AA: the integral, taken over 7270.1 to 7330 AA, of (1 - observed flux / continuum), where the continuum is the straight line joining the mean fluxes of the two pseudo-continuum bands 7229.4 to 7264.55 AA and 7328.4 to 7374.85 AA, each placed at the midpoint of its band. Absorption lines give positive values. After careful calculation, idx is 2.36 AA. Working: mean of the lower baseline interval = 22.3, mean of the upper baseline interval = 21.5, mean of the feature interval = 21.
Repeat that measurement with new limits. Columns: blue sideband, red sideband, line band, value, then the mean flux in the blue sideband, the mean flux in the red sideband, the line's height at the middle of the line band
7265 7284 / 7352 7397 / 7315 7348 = -2.4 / 20.1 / 21.1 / 20.6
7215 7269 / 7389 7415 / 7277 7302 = 0.7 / 22.2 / 21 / 21.9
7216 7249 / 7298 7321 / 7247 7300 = 2.1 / 22.9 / 20.9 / 21.8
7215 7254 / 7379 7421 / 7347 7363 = 0.5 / 22.8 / 20.9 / 21.4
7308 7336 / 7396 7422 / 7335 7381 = -0.6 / 21.6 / 20.6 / 21.2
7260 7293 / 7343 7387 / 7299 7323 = 0.0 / 20.9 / 21.2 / 21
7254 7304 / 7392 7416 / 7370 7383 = -0.3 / 20.7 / 20.8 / 20.8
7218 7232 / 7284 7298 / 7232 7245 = -0.6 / 22.4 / 21.7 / 22.2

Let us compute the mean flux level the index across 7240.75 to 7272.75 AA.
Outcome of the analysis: 21.4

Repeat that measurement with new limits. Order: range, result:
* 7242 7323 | 21.1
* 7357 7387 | 21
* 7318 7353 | 22.1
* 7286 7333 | 21.2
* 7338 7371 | 21.4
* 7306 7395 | 21.5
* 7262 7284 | 20.2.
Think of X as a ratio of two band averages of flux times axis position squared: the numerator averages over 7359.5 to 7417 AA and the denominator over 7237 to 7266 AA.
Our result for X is 1.0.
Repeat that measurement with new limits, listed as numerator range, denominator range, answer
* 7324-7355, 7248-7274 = 1.08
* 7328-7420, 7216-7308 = 1.02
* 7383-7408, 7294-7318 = 1.06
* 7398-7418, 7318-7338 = 0.96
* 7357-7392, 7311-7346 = 0.97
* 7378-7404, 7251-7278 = 1.09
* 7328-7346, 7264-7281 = 1.14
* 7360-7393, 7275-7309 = 1.04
